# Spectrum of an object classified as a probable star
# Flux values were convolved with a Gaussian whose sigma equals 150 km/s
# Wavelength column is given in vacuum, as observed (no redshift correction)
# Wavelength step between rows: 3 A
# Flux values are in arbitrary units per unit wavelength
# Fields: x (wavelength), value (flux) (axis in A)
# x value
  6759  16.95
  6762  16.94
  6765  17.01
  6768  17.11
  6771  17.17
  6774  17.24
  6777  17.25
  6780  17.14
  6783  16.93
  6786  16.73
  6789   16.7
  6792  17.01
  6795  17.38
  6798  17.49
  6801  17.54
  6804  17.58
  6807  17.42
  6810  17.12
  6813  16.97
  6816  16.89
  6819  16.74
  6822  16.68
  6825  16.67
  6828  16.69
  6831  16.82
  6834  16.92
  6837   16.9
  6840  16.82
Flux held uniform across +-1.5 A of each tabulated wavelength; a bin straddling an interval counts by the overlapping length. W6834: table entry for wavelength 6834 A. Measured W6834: 16.92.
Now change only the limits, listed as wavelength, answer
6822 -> 16.68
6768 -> 17.11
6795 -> 17.38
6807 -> 17.42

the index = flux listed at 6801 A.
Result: 17.54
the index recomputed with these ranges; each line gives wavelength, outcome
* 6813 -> 16.97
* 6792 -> 17.01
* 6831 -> 16.82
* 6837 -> 16.9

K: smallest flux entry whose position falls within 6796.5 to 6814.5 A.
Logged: 16.97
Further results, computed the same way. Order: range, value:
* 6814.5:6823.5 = 16.68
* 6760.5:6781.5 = 16.94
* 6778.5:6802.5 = 16.7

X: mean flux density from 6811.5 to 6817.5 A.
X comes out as 16.9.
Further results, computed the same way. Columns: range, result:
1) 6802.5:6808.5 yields 17.5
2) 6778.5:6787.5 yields 16.9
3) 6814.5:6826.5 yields 16.7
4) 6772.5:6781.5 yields 17.2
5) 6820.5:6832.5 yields 16.7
